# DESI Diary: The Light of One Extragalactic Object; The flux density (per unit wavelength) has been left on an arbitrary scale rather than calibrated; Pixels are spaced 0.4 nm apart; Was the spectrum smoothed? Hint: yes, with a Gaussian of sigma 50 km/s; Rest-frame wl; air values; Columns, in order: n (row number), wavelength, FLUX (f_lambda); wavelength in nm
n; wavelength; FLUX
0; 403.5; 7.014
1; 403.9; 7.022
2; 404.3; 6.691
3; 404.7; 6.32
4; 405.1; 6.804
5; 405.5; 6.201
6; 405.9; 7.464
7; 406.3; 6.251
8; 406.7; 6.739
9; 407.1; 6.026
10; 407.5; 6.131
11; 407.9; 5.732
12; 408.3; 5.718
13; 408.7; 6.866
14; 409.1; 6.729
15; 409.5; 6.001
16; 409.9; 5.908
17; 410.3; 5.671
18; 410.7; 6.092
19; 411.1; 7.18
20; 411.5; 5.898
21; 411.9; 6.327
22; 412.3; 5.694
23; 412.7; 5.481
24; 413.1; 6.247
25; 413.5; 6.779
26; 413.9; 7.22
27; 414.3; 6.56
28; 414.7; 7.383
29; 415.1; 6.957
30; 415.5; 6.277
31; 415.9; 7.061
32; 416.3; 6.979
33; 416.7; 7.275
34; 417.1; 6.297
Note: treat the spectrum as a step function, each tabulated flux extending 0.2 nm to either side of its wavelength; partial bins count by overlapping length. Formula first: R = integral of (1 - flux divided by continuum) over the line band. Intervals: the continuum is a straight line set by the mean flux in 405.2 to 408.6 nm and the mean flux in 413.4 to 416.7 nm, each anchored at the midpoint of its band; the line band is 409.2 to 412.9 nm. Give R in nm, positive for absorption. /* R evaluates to 0.32 nm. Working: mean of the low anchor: 6.32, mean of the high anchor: 6.93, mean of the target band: 6.05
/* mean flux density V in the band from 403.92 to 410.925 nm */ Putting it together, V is 6.34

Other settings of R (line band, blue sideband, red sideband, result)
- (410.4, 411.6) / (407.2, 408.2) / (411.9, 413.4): -0.09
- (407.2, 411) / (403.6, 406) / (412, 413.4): 0.10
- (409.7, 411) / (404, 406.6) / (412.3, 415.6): 0.12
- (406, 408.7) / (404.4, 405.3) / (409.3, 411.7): 0.07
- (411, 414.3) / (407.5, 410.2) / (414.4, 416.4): 0.12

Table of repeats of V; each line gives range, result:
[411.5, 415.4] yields 6.48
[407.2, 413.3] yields 6.11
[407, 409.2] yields 6.18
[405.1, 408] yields 6.42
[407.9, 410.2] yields 6.17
